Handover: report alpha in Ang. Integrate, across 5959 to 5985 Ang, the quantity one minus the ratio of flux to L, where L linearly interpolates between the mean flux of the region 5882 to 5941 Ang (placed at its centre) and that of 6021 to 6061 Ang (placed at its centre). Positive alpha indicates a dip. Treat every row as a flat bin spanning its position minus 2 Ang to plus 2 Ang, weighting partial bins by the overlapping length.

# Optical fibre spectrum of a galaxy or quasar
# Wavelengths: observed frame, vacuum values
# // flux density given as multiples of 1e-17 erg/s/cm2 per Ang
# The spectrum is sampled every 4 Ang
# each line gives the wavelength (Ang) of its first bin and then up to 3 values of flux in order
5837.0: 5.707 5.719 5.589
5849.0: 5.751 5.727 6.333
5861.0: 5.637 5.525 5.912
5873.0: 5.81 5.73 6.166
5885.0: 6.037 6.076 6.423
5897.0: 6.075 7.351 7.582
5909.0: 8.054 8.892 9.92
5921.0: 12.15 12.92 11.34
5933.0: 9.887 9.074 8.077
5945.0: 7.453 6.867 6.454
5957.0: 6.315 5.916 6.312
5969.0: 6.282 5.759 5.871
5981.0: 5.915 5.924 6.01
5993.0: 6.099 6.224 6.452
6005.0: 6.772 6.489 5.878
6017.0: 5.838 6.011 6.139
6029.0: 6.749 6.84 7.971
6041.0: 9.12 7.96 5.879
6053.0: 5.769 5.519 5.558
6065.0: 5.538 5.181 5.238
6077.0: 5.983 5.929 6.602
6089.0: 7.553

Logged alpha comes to 5.9 Ang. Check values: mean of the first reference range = 8.63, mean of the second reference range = 6.77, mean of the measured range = 6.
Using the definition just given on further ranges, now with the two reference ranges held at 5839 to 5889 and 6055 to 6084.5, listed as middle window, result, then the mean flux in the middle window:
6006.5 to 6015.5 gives -0.8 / 6.2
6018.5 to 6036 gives -2.6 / 6.51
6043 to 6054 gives -1.9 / 6.61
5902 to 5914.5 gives -4.9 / 8.08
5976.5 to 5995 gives -0.9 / 5.97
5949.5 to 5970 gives -2.0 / 6.3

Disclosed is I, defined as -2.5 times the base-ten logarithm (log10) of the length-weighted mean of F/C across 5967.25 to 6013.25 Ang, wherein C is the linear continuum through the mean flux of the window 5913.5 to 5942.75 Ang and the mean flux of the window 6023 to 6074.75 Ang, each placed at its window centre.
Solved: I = 0.329 mag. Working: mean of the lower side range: 10.4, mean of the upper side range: 6.43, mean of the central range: 6.15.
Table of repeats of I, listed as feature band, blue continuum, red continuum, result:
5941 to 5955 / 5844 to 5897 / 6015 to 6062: -0.14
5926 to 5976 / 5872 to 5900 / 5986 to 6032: -0.22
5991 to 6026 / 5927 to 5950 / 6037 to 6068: 0.19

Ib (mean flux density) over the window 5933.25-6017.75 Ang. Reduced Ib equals 6.56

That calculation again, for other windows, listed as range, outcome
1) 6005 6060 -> 6.61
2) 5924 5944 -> 9.99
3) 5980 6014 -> 6.21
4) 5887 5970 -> 8.09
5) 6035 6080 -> 6.33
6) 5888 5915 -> 7.25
